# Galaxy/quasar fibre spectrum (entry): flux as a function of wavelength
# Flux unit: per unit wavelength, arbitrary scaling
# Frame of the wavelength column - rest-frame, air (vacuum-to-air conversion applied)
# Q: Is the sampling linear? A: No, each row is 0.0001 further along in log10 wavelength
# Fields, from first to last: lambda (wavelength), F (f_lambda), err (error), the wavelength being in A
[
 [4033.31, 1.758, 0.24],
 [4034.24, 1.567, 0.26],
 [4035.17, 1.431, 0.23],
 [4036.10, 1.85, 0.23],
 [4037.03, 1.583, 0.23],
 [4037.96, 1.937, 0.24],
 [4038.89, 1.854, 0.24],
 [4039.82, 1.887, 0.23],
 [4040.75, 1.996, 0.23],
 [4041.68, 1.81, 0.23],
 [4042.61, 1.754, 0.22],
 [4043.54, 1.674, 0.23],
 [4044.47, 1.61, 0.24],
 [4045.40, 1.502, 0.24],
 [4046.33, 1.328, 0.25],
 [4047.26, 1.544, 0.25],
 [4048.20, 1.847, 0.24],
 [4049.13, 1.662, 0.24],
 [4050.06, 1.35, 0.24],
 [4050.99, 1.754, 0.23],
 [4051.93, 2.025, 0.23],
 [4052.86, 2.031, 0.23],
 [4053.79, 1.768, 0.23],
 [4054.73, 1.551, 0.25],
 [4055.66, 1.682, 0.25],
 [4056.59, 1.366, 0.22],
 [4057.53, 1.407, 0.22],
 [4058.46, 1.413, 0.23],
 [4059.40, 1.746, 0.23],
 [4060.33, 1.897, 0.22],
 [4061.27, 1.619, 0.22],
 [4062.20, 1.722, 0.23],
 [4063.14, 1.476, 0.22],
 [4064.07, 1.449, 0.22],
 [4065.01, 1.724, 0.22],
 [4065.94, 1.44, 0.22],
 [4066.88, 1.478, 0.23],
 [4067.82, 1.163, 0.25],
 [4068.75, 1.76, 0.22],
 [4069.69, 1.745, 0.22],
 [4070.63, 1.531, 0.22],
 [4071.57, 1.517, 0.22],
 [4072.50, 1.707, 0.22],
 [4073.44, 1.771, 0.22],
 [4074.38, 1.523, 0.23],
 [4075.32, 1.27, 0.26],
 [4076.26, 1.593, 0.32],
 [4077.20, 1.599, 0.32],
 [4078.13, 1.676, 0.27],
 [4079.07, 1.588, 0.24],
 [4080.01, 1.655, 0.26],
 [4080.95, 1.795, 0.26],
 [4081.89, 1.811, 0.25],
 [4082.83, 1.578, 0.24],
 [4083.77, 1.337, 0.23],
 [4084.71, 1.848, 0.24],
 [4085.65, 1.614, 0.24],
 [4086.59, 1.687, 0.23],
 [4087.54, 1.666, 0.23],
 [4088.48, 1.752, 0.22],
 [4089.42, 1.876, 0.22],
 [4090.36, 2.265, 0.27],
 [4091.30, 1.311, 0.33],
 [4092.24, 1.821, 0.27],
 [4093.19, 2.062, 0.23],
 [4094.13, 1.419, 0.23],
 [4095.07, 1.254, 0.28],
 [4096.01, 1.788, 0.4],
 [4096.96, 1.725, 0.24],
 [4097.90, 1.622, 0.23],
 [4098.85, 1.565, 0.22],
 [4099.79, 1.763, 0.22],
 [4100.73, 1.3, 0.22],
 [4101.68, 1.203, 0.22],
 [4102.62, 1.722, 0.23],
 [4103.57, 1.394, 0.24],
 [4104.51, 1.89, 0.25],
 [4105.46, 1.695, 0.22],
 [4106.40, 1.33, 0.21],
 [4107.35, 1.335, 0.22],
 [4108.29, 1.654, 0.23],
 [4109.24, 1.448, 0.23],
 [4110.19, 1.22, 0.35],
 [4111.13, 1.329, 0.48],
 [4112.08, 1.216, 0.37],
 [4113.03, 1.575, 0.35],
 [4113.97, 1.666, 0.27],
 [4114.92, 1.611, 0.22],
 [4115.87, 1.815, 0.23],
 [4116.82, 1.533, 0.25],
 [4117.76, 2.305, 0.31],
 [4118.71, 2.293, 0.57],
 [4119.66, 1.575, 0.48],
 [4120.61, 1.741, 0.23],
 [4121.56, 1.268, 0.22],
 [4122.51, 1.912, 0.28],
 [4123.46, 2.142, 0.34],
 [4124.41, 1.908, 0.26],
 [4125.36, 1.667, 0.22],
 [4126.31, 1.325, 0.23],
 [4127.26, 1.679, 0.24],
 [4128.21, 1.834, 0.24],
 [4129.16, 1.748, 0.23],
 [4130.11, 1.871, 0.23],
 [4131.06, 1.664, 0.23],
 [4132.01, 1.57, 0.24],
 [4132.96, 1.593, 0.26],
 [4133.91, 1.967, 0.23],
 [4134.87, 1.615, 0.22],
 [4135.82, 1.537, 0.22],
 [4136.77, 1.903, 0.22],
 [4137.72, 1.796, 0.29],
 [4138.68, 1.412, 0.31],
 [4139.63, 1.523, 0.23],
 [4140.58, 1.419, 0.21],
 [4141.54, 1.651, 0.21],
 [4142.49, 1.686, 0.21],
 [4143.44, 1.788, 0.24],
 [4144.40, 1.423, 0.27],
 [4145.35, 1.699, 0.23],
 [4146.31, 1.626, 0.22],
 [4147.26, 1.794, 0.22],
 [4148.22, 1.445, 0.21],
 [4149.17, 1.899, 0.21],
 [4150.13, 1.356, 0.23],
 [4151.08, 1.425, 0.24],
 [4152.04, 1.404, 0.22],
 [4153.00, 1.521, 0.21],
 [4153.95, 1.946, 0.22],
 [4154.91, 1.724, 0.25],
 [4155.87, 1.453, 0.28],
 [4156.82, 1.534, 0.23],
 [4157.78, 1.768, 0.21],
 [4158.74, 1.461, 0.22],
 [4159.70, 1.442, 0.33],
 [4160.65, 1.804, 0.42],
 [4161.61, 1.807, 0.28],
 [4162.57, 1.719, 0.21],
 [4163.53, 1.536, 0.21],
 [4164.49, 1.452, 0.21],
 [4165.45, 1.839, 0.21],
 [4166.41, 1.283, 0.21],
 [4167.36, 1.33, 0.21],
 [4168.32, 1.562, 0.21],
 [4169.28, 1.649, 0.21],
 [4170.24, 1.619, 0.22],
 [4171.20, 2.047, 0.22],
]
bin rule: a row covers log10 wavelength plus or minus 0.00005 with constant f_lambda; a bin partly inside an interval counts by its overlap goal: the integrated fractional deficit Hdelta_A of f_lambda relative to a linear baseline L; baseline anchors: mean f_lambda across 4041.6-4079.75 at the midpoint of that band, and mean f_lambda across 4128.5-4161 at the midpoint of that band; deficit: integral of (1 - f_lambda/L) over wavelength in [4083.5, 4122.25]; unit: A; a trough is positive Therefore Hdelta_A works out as -0.1 A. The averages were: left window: 1.61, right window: 1.63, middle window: 1.62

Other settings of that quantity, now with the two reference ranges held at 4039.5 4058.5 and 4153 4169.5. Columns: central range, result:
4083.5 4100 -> -0.46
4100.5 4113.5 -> 1.45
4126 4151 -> -0.44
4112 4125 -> -1.13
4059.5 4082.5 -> 0.69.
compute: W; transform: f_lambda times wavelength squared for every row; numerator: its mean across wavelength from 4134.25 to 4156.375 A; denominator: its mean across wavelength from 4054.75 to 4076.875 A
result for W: 1.1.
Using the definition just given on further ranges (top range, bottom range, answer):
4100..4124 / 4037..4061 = 0.98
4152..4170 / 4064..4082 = 1.05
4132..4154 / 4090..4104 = 1.03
